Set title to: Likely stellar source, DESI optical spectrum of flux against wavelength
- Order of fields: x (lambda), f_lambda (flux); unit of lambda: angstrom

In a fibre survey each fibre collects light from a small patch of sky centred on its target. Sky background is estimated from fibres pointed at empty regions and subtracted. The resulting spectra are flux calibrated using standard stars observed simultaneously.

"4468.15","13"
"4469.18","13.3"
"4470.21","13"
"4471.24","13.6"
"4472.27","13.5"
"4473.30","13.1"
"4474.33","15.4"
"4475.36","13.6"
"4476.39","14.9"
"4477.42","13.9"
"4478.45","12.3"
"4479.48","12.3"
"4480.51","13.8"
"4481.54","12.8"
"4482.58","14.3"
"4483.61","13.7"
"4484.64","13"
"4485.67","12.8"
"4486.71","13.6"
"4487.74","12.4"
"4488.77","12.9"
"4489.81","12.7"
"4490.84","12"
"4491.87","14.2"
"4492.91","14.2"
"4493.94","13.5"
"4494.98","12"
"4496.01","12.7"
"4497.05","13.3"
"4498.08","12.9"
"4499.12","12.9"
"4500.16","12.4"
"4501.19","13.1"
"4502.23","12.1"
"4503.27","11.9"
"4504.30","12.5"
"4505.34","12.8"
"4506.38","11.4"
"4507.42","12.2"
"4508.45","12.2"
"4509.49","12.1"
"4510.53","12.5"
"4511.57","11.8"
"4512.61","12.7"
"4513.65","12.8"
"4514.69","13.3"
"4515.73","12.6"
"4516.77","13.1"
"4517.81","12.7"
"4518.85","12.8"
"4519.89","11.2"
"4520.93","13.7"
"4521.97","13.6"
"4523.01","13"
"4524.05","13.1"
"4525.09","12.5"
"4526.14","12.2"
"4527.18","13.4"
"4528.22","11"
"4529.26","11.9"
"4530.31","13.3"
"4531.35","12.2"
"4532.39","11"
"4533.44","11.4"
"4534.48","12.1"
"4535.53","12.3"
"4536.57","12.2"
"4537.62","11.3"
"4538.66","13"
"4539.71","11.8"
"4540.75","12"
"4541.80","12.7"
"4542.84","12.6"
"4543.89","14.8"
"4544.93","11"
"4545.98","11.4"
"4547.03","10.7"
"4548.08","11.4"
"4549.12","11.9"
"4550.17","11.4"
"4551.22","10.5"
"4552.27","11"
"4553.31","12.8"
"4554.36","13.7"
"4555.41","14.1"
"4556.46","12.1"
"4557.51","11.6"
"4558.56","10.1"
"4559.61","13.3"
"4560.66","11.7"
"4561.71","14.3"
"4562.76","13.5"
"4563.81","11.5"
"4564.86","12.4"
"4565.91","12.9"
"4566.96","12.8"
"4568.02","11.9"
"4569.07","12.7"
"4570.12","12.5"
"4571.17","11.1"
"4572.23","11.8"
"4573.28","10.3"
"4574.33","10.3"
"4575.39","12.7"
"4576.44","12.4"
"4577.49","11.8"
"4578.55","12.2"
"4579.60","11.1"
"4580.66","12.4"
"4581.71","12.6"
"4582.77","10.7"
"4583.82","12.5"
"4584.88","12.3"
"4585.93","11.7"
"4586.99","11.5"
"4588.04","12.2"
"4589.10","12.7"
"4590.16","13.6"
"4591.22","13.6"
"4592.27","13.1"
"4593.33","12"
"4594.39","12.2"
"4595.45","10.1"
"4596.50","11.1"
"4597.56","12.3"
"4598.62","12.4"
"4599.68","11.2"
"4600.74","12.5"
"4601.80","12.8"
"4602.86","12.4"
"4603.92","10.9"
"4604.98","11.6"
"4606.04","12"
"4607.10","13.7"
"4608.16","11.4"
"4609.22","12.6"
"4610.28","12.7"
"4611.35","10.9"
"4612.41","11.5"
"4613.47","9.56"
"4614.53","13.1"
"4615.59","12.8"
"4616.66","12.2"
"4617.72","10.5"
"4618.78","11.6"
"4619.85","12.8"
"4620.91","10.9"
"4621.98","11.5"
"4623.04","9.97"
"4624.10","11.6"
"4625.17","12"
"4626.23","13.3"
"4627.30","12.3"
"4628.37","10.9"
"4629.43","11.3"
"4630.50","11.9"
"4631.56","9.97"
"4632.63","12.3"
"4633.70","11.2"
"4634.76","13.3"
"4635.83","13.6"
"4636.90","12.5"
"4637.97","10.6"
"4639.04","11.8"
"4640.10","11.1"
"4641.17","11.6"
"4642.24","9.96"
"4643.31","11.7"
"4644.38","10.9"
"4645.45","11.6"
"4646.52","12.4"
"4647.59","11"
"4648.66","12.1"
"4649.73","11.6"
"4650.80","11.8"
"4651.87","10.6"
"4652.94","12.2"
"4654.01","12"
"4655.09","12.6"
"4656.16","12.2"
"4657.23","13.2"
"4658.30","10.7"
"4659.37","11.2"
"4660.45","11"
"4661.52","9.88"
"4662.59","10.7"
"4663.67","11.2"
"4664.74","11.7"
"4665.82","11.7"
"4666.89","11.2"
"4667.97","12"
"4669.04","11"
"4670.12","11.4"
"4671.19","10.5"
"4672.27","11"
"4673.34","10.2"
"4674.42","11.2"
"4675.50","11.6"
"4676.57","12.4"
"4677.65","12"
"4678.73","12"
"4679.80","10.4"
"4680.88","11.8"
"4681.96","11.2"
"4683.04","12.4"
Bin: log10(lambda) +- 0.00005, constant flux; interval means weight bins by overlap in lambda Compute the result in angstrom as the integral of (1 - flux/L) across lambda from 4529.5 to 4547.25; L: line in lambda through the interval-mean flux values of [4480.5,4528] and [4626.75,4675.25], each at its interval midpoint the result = 0.5 angstrom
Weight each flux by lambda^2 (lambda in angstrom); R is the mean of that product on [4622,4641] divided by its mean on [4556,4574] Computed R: 1.0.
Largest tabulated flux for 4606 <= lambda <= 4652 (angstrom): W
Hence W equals 13.7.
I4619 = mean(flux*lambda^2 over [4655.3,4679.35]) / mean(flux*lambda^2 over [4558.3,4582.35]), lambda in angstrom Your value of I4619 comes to 0.98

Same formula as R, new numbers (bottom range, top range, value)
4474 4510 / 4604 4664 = 0.96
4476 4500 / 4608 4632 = 0.94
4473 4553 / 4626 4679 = 0.97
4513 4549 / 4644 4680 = 0.98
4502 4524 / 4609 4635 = 0.98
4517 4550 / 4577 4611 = 1.01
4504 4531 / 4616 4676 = 0.97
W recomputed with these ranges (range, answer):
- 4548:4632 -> 14.3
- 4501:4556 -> 14.8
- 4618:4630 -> 13.3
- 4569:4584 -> 12.7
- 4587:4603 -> 13.6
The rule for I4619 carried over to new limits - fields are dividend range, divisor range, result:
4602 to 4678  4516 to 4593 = 0.99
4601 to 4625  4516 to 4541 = 0.99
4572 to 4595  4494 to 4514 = 1.00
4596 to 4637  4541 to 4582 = 1.00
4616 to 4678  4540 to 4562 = 0.99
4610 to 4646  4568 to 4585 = 1.00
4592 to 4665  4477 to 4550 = 0.98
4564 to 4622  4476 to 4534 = 0.98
